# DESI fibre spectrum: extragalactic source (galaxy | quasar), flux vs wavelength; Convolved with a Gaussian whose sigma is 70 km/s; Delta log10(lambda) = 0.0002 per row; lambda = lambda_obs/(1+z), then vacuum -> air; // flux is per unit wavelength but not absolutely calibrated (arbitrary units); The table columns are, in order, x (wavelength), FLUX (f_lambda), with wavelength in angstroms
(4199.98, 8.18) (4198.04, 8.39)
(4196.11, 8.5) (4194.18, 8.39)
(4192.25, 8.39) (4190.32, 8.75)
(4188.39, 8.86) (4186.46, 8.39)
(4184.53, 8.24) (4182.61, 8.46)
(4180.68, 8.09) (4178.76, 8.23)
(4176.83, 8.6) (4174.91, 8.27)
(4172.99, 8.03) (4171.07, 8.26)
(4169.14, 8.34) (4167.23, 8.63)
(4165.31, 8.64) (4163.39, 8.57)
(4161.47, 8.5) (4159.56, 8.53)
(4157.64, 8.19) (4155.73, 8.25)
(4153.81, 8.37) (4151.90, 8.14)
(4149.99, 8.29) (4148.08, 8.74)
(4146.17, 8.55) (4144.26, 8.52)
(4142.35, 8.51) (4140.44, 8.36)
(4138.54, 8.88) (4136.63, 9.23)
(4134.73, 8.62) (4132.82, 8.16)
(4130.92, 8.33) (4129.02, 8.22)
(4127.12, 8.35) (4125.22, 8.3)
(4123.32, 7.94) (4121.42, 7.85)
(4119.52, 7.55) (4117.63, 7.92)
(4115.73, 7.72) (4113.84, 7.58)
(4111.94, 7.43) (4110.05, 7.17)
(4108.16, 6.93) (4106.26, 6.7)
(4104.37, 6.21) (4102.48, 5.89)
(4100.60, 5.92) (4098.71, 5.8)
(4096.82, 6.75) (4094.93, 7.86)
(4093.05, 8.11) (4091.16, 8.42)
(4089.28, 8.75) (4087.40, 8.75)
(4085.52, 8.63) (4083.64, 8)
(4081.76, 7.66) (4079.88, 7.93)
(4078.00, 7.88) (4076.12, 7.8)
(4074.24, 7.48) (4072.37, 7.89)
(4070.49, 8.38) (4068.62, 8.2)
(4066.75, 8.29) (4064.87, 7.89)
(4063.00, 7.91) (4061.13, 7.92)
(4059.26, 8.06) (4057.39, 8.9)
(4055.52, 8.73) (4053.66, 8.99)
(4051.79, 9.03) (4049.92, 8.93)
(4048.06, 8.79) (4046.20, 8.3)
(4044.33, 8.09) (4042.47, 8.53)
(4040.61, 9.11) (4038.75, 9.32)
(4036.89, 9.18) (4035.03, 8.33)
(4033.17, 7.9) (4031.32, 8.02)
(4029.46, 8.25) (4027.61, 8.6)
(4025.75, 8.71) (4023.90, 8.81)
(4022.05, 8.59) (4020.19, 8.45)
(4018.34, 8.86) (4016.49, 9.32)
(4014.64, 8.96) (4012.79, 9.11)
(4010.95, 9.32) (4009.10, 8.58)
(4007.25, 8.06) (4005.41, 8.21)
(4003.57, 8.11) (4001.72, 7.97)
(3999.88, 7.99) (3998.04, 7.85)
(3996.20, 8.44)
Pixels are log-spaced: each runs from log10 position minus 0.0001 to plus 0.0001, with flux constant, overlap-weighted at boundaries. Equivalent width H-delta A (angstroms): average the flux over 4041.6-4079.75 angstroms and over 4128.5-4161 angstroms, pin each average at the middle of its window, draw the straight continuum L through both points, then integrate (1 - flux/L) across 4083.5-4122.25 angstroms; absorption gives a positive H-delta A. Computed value 4.47 angstroms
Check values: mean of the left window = 8.29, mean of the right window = 8.47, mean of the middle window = 7.41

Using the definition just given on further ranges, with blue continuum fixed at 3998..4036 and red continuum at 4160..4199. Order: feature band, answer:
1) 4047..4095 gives 1.1 angstroms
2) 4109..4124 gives 1.5 angstroms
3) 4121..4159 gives 0.2 angstroms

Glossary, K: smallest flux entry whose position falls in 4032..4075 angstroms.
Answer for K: 7.48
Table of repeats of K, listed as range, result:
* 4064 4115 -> 5.8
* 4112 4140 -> 7.55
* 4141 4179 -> 8.03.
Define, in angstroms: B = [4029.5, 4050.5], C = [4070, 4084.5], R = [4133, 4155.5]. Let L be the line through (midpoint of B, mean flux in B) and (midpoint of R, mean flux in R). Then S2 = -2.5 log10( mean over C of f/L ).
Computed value 0.09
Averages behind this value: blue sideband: 8.57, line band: 7.86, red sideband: 8.54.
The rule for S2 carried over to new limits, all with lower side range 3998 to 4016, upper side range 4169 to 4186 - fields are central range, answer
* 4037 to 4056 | -0.05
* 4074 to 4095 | 0.03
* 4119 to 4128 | 0.04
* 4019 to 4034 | 0.00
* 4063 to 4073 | 0.04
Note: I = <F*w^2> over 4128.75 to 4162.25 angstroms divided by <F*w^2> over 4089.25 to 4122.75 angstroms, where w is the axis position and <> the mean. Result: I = 1.2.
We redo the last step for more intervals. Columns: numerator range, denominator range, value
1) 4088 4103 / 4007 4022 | 0.85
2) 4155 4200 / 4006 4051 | 1.04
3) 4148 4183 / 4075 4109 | 1.17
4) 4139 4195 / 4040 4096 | 1.06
